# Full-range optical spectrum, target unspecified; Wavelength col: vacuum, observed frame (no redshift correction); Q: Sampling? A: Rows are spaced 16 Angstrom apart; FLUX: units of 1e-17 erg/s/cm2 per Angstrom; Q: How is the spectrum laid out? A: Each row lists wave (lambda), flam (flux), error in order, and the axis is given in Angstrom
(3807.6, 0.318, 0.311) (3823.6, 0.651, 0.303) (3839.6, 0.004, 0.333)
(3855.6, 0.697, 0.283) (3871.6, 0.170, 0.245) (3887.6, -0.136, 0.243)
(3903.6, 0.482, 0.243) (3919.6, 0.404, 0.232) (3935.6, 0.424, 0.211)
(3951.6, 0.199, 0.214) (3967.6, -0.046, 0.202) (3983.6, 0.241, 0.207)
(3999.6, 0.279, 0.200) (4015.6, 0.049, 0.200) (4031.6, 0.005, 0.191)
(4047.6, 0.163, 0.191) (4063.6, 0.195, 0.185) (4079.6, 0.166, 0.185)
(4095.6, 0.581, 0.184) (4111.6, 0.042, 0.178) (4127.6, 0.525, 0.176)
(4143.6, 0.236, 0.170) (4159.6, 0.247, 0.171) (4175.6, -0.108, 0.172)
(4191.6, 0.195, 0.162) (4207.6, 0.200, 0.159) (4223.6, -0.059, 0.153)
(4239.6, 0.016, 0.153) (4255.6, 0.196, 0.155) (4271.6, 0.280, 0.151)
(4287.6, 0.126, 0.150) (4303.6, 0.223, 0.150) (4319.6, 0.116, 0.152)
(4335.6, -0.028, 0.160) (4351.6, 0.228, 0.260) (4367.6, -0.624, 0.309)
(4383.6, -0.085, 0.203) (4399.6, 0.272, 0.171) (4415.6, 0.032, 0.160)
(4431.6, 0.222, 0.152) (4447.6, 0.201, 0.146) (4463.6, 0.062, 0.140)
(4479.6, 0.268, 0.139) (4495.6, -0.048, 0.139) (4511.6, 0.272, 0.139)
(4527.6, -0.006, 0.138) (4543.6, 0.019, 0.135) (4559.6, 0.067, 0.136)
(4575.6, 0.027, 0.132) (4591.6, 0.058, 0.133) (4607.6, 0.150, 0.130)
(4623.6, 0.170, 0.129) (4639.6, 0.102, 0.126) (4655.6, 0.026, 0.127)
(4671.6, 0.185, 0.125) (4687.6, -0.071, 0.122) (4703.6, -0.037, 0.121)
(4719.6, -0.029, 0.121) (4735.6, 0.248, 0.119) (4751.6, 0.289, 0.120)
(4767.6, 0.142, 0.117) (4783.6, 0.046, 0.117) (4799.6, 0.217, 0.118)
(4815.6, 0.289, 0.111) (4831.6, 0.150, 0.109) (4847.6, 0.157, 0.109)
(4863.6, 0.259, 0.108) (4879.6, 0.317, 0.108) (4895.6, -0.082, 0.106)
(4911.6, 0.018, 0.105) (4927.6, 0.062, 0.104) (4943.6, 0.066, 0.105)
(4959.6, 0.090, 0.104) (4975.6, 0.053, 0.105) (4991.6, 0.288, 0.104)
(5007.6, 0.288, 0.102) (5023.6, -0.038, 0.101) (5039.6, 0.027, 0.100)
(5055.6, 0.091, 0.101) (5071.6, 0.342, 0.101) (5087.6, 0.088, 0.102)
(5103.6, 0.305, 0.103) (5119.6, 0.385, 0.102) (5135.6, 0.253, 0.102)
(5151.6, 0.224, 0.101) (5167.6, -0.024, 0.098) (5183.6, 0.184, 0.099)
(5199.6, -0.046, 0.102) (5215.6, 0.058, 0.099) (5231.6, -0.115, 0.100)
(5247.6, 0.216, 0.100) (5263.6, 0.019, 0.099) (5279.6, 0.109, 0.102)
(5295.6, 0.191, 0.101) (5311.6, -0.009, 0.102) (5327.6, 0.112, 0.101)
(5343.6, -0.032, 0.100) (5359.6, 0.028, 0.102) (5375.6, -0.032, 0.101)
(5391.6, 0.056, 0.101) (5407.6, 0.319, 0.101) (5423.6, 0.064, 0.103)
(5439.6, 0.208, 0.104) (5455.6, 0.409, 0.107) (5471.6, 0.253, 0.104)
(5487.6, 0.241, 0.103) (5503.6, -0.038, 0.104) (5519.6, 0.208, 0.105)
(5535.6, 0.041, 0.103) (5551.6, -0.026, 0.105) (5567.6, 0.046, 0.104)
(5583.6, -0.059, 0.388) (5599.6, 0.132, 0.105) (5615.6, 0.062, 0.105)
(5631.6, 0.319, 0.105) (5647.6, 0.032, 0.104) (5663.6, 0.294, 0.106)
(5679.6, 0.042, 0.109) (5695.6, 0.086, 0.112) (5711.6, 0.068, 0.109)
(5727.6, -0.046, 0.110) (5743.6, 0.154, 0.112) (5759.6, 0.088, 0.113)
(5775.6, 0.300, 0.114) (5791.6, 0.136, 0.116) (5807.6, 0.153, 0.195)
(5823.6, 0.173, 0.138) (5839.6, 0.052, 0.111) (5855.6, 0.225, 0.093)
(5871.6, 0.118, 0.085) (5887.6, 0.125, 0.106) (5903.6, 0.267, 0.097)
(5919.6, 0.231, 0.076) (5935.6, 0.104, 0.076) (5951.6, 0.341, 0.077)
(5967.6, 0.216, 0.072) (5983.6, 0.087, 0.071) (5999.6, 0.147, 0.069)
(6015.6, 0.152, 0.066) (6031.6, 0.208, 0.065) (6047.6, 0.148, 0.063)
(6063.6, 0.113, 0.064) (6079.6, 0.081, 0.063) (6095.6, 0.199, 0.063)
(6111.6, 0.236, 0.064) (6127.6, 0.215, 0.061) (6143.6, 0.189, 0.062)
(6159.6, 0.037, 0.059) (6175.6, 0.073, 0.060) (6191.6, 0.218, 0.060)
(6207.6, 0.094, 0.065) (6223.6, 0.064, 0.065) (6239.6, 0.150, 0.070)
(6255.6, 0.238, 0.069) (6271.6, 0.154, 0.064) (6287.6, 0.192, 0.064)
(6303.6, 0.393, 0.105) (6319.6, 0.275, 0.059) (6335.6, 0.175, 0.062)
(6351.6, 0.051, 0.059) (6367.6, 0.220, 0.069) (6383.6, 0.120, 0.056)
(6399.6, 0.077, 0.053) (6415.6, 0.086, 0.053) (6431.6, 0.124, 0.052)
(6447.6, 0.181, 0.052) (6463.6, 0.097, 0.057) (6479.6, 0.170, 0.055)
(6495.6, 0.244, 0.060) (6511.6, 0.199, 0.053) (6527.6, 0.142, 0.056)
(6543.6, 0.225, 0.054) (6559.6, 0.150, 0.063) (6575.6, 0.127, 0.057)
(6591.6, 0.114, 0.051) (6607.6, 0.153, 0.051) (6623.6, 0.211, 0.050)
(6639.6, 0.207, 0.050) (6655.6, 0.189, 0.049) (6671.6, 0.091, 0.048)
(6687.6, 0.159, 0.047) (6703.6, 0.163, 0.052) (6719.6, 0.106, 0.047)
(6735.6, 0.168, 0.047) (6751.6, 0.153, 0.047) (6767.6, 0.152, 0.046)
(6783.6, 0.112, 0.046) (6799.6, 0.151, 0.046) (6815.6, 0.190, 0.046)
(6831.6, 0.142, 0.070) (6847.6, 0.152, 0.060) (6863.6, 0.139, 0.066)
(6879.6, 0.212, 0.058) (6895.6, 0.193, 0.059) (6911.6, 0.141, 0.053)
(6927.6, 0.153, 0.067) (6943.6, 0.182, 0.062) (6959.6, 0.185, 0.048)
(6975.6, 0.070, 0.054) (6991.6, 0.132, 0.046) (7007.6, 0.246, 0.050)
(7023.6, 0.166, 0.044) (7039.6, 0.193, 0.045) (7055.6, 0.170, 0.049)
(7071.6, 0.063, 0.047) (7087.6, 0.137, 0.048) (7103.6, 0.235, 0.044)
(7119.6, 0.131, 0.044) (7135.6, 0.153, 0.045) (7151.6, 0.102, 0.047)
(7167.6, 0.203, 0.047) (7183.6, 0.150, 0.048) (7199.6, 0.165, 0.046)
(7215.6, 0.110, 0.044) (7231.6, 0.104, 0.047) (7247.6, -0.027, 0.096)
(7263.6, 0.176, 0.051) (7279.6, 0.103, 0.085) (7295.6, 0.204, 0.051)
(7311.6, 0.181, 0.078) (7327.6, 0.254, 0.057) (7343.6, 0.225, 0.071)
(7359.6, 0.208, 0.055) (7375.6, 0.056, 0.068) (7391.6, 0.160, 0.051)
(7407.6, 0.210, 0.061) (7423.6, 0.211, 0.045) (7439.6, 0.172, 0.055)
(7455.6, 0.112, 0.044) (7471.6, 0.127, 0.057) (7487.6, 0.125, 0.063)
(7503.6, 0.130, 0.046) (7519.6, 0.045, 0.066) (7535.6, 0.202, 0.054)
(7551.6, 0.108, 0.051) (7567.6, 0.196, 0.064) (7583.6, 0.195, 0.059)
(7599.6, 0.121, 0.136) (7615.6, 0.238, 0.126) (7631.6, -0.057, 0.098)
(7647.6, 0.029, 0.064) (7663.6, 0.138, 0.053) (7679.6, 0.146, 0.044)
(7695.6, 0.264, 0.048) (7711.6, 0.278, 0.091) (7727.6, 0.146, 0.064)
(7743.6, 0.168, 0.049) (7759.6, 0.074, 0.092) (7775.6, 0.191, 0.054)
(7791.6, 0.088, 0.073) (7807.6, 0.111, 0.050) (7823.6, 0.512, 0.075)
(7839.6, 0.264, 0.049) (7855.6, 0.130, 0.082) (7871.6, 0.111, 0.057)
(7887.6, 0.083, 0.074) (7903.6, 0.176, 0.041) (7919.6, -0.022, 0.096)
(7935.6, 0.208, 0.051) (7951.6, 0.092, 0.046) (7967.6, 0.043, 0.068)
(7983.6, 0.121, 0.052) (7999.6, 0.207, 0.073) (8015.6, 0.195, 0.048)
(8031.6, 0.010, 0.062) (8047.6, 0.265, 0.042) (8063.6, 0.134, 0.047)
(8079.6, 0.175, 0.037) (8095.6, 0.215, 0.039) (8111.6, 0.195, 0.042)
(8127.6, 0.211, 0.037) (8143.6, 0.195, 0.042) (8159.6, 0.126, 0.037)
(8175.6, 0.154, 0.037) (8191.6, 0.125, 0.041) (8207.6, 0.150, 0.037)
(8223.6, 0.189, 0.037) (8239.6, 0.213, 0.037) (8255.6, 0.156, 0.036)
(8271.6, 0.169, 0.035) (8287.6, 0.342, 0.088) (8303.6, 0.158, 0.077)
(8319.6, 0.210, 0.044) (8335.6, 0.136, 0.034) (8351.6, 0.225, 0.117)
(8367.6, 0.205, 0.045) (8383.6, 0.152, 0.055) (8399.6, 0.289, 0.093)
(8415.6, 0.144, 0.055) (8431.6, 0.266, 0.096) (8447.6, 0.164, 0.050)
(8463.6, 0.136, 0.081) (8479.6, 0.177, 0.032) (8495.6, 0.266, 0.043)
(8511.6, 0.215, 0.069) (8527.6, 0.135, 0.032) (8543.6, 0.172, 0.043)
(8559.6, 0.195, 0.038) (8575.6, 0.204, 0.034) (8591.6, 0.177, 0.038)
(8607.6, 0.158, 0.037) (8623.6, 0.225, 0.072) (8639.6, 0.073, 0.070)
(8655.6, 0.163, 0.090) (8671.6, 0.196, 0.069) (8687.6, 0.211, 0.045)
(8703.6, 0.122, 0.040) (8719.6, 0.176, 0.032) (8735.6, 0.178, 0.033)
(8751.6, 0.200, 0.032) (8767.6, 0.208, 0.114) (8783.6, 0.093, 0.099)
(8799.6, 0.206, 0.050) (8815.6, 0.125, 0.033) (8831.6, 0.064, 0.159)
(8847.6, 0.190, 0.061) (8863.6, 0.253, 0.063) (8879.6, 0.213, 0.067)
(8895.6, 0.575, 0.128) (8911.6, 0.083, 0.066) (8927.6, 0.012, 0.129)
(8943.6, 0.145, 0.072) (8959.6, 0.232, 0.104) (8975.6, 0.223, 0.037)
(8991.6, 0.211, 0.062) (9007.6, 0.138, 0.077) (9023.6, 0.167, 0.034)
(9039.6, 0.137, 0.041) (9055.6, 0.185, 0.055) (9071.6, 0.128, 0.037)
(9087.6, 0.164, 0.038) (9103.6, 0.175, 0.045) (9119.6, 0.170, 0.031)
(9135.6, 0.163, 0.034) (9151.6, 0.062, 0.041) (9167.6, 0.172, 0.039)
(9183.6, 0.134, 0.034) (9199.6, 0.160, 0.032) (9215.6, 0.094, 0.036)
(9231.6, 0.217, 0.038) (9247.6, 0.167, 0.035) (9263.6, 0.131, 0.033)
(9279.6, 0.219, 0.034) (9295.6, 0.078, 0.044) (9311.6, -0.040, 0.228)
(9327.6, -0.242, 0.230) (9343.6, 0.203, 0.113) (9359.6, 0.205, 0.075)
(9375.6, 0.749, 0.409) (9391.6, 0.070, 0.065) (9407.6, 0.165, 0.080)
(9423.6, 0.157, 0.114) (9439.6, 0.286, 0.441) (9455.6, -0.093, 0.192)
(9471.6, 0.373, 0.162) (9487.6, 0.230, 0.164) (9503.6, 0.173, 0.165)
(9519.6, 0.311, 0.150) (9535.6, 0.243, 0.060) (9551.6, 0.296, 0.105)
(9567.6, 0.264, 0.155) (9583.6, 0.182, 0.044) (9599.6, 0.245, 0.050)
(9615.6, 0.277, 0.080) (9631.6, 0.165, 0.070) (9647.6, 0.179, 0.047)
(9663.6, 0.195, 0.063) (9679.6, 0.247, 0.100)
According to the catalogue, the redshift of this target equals 1.10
